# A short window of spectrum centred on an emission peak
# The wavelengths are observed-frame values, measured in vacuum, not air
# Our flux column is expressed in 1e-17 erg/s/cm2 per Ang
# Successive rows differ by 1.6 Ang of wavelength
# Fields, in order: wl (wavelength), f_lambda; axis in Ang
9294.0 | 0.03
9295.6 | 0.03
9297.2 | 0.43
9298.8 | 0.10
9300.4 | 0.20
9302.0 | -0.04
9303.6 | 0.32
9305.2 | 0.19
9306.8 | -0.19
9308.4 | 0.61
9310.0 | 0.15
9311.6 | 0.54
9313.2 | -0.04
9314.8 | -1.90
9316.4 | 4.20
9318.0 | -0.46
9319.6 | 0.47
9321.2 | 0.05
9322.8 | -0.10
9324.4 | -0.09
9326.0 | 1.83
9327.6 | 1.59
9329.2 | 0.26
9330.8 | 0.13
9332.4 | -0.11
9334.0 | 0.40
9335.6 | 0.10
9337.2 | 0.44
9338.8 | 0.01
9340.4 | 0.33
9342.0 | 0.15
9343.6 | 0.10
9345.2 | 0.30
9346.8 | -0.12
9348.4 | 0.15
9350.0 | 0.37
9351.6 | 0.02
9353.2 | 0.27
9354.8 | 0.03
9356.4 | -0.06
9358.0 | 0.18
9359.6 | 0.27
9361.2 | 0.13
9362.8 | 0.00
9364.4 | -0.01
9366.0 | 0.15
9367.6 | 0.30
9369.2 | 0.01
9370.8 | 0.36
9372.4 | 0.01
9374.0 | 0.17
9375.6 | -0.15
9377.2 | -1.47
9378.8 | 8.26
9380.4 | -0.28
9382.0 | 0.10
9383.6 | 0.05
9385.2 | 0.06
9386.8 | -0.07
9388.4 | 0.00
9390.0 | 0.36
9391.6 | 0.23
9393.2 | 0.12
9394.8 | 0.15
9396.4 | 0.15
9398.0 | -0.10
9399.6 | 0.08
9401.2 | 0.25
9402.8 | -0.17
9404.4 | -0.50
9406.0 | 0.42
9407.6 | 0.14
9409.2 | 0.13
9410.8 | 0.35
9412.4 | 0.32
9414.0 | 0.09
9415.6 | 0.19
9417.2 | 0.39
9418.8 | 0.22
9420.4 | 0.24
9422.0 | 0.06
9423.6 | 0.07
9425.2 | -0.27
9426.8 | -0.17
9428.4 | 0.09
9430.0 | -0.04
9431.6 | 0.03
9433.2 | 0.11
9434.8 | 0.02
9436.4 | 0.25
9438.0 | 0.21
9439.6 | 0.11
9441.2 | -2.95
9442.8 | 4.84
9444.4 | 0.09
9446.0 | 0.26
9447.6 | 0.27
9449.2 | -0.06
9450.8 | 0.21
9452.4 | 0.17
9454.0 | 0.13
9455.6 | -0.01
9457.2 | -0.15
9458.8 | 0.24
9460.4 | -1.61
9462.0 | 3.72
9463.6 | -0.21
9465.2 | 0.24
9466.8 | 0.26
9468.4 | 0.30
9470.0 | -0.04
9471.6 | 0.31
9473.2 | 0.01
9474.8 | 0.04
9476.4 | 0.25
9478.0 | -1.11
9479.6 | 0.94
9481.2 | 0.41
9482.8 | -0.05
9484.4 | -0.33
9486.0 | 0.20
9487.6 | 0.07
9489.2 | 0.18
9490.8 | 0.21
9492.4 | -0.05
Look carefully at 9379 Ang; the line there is H-gamma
